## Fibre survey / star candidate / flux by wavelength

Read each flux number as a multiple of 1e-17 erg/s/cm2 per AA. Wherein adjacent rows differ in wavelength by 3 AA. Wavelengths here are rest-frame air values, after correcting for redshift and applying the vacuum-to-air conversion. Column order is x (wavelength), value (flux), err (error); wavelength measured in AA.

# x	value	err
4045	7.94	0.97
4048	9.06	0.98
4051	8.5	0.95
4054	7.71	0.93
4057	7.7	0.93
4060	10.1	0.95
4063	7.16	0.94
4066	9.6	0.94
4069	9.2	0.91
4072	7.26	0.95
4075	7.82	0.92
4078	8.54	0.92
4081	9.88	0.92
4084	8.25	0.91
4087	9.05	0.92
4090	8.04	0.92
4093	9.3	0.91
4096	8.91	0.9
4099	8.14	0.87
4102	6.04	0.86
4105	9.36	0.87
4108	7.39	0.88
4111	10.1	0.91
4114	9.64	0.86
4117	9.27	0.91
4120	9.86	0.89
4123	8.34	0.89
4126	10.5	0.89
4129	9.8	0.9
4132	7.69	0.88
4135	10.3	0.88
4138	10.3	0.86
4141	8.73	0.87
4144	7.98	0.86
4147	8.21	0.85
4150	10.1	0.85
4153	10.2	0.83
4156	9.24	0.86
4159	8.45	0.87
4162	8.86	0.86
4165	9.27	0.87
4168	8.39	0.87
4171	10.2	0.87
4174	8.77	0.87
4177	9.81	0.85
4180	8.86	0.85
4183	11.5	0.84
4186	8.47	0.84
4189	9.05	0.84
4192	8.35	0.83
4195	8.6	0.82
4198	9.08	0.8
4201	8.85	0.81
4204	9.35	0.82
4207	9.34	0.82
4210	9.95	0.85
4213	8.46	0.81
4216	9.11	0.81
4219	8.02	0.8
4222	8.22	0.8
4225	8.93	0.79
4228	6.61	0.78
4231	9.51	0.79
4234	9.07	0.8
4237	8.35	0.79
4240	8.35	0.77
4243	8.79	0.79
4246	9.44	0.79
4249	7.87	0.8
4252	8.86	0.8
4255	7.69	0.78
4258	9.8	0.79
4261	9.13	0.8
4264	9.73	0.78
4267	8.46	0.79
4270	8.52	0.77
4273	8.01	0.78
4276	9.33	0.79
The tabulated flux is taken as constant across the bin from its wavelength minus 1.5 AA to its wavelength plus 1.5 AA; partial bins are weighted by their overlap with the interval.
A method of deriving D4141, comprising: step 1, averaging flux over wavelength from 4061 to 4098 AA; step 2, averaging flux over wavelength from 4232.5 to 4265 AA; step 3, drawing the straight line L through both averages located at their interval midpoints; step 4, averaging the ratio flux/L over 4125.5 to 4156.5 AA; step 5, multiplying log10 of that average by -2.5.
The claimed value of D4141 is -0.080 mag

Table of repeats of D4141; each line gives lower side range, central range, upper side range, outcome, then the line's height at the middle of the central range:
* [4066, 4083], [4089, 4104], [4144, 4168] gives 0.08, 8.74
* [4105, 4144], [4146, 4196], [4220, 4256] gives -0.03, 8.95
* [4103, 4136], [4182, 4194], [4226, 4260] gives -0.04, 8.88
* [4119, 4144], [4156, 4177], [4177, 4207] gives 0.02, 9.24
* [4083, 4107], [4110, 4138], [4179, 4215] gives -0.11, 8.59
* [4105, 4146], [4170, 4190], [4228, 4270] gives -0.06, 9.01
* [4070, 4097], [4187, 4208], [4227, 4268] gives -0.03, 8.67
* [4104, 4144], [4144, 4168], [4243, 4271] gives 0.01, 9.17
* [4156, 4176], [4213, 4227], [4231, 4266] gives 0.05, 8.91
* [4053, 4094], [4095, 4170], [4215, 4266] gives -0.05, 8.59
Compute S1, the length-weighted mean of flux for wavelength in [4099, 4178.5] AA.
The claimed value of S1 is 9.09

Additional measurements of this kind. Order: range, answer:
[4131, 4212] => 9.19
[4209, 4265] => 8.71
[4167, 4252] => 8.91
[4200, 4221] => 9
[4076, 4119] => 8.71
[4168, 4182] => 9.38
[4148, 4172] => 9.3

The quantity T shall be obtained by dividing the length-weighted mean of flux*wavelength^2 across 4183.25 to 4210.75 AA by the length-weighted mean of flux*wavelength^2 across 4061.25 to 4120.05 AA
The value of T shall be 1.1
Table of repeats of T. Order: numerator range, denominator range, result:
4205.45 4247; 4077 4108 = 1.09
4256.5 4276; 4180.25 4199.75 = 1.02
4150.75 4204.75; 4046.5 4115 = 1.13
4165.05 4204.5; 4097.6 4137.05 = 1.06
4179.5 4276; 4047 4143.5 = 1.07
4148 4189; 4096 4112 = 1.18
